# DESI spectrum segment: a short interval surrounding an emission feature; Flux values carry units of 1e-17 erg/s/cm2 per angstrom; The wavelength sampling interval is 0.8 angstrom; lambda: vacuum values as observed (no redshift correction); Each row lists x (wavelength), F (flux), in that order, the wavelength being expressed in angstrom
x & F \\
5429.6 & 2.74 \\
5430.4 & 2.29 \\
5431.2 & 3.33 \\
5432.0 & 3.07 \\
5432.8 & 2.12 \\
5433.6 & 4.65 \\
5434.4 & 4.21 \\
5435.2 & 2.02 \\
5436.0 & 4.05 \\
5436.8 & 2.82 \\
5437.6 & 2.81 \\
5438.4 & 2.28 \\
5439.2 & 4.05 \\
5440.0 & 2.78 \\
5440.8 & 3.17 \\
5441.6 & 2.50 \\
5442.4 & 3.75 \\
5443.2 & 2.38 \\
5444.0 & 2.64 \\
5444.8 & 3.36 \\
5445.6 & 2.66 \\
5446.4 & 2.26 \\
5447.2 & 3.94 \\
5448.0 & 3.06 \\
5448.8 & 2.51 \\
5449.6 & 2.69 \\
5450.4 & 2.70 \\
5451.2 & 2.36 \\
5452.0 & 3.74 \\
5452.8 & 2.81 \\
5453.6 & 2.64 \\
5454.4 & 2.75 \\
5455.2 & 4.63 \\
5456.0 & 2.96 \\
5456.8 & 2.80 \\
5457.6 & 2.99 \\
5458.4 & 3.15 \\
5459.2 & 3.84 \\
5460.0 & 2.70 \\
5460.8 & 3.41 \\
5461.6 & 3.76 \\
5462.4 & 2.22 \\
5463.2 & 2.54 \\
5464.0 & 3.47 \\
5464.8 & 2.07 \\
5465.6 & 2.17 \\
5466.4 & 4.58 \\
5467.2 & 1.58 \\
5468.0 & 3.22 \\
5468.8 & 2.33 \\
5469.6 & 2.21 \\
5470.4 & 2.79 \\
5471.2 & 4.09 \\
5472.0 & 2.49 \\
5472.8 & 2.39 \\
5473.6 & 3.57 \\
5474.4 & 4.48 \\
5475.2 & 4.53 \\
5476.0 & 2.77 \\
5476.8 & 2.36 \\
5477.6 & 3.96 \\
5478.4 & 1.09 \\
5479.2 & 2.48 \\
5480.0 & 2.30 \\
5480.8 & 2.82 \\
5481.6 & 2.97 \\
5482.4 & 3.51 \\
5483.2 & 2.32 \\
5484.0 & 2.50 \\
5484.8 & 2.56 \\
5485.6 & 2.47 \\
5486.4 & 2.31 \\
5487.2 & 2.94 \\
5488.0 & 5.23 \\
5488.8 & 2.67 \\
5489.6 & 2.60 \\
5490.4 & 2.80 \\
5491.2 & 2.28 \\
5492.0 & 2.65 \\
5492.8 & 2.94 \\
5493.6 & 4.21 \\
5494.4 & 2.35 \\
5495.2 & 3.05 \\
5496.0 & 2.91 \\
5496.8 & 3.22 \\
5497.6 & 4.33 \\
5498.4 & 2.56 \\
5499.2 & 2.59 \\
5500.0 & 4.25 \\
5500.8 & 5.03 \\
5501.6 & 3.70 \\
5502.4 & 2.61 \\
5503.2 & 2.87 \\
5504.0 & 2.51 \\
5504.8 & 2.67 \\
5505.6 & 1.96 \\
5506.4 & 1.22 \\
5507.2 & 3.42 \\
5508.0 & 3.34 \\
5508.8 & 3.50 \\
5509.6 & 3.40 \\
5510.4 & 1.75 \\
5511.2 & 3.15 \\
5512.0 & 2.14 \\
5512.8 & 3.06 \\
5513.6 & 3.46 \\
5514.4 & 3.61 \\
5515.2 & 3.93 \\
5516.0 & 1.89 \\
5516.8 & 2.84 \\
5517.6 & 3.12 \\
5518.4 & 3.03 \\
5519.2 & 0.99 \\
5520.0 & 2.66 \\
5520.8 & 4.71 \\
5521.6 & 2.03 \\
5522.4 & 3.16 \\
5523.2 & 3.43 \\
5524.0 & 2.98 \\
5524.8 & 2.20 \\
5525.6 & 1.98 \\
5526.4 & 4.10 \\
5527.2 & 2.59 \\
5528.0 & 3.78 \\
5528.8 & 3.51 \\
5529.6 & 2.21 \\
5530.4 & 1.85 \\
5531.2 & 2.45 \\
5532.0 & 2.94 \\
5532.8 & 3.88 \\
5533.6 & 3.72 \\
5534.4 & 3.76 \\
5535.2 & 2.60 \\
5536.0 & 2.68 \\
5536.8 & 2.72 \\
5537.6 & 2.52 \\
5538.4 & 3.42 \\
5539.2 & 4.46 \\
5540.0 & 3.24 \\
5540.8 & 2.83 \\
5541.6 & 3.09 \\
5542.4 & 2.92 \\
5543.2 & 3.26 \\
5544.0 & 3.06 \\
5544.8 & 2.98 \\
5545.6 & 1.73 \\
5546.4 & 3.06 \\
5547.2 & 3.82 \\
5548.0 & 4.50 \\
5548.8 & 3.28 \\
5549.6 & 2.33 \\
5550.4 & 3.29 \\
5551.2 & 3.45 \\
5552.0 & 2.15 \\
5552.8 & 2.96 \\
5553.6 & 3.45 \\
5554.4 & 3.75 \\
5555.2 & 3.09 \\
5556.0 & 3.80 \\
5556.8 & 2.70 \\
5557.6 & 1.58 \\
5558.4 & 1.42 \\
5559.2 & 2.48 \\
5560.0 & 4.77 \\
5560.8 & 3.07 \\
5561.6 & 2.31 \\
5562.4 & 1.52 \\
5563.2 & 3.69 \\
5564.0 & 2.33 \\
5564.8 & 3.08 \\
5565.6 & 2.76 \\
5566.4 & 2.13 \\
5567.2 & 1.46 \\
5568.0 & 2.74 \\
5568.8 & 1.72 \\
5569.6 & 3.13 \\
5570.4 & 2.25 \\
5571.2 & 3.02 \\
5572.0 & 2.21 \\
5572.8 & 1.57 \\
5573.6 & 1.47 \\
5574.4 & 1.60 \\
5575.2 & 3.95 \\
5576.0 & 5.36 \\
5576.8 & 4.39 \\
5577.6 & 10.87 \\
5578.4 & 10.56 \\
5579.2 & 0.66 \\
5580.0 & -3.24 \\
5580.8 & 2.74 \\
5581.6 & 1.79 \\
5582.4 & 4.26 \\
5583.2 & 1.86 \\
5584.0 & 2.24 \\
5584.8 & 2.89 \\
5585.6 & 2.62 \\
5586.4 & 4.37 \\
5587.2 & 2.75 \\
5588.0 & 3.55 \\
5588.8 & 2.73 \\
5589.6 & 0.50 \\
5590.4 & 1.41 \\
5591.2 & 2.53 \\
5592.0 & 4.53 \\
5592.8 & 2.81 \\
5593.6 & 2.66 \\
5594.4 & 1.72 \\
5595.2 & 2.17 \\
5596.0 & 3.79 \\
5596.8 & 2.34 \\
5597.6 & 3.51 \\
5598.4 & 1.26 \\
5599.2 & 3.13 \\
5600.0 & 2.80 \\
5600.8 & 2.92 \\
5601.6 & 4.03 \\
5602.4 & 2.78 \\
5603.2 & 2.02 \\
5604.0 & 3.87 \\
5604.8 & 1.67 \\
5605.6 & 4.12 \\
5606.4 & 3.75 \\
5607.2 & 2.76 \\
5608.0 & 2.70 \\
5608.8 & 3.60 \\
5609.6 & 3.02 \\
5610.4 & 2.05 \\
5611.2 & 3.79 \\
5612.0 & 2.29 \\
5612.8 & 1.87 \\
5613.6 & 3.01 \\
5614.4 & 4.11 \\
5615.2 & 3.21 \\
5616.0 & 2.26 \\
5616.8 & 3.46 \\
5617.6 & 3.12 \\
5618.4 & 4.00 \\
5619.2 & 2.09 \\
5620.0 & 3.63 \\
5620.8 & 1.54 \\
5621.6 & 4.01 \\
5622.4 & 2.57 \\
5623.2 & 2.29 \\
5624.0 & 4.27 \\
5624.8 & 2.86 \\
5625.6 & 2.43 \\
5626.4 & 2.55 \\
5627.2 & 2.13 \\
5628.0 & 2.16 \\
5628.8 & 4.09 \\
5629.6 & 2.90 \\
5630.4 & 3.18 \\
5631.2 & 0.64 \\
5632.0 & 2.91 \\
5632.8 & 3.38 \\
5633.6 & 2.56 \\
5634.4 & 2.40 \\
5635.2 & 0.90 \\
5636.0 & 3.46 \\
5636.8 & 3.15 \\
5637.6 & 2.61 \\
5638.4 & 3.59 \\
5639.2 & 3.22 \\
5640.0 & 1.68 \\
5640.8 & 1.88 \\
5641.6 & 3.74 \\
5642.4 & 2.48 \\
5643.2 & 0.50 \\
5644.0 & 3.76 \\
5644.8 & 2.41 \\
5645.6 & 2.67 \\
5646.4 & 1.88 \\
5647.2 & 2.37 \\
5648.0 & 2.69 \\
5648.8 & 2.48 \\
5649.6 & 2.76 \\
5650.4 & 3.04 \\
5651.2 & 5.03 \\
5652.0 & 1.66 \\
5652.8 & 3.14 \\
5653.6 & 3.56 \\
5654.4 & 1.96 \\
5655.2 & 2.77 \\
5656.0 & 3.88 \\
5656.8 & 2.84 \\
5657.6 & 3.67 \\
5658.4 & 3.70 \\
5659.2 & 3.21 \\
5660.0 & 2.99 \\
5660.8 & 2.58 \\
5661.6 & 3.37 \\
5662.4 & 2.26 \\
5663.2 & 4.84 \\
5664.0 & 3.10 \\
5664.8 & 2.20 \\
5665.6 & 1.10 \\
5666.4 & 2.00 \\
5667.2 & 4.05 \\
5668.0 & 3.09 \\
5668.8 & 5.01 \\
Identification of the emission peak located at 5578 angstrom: H-beta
